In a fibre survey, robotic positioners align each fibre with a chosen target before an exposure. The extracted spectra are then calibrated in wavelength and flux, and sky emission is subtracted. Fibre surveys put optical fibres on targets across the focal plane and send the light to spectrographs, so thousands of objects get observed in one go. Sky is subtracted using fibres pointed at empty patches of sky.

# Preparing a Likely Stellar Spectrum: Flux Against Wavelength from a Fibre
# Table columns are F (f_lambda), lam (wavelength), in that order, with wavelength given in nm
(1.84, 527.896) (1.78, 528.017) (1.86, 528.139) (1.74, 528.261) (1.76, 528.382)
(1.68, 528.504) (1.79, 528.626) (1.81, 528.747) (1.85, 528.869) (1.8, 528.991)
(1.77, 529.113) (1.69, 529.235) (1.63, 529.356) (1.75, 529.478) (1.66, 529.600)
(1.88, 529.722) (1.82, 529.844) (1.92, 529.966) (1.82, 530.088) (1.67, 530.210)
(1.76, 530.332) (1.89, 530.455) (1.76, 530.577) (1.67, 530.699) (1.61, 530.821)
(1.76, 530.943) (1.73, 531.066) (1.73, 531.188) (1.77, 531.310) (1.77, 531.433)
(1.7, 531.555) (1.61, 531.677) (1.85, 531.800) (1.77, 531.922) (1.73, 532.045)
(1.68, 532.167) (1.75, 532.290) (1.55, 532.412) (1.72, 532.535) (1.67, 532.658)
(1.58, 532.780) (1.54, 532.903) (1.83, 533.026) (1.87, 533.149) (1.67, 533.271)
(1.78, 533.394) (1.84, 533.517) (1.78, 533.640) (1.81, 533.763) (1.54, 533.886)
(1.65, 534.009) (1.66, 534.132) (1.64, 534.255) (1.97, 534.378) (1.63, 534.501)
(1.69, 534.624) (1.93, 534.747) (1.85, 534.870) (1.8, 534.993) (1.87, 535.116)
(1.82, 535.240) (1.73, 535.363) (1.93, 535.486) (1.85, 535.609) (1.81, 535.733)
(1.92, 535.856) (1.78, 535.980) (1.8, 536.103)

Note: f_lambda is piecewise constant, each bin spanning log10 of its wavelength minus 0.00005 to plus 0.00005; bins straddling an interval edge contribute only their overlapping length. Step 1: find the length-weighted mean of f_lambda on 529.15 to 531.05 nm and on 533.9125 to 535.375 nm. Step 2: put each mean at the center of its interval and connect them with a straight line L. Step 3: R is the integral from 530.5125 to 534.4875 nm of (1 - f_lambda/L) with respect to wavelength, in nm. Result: 0.095 nm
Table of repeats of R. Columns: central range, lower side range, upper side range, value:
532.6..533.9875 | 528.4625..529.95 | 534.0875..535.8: 0.06 nm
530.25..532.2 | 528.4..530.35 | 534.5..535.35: 0.05 nm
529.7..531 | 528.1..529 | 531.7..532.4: -0.01 nm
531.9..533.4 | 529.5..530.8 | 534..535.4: 0.07 nm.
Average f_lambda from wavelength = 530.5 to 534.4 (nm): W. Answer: 1.72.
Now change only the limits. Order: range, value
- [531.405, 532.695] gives 1.71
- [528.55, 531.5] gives 1.76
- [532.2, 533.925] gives 1.71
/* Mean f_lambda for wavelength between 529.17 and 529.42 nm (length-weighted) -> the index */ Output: 1.67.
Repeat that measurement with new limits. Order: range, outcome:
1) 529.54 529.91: 1.79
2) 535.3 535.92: 1.85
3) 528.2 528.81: 1.76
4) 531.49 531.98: 1.74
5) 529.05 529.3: 1.73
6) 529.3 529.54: 1.69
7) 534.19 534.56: 1.75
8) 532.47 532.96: 1.63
